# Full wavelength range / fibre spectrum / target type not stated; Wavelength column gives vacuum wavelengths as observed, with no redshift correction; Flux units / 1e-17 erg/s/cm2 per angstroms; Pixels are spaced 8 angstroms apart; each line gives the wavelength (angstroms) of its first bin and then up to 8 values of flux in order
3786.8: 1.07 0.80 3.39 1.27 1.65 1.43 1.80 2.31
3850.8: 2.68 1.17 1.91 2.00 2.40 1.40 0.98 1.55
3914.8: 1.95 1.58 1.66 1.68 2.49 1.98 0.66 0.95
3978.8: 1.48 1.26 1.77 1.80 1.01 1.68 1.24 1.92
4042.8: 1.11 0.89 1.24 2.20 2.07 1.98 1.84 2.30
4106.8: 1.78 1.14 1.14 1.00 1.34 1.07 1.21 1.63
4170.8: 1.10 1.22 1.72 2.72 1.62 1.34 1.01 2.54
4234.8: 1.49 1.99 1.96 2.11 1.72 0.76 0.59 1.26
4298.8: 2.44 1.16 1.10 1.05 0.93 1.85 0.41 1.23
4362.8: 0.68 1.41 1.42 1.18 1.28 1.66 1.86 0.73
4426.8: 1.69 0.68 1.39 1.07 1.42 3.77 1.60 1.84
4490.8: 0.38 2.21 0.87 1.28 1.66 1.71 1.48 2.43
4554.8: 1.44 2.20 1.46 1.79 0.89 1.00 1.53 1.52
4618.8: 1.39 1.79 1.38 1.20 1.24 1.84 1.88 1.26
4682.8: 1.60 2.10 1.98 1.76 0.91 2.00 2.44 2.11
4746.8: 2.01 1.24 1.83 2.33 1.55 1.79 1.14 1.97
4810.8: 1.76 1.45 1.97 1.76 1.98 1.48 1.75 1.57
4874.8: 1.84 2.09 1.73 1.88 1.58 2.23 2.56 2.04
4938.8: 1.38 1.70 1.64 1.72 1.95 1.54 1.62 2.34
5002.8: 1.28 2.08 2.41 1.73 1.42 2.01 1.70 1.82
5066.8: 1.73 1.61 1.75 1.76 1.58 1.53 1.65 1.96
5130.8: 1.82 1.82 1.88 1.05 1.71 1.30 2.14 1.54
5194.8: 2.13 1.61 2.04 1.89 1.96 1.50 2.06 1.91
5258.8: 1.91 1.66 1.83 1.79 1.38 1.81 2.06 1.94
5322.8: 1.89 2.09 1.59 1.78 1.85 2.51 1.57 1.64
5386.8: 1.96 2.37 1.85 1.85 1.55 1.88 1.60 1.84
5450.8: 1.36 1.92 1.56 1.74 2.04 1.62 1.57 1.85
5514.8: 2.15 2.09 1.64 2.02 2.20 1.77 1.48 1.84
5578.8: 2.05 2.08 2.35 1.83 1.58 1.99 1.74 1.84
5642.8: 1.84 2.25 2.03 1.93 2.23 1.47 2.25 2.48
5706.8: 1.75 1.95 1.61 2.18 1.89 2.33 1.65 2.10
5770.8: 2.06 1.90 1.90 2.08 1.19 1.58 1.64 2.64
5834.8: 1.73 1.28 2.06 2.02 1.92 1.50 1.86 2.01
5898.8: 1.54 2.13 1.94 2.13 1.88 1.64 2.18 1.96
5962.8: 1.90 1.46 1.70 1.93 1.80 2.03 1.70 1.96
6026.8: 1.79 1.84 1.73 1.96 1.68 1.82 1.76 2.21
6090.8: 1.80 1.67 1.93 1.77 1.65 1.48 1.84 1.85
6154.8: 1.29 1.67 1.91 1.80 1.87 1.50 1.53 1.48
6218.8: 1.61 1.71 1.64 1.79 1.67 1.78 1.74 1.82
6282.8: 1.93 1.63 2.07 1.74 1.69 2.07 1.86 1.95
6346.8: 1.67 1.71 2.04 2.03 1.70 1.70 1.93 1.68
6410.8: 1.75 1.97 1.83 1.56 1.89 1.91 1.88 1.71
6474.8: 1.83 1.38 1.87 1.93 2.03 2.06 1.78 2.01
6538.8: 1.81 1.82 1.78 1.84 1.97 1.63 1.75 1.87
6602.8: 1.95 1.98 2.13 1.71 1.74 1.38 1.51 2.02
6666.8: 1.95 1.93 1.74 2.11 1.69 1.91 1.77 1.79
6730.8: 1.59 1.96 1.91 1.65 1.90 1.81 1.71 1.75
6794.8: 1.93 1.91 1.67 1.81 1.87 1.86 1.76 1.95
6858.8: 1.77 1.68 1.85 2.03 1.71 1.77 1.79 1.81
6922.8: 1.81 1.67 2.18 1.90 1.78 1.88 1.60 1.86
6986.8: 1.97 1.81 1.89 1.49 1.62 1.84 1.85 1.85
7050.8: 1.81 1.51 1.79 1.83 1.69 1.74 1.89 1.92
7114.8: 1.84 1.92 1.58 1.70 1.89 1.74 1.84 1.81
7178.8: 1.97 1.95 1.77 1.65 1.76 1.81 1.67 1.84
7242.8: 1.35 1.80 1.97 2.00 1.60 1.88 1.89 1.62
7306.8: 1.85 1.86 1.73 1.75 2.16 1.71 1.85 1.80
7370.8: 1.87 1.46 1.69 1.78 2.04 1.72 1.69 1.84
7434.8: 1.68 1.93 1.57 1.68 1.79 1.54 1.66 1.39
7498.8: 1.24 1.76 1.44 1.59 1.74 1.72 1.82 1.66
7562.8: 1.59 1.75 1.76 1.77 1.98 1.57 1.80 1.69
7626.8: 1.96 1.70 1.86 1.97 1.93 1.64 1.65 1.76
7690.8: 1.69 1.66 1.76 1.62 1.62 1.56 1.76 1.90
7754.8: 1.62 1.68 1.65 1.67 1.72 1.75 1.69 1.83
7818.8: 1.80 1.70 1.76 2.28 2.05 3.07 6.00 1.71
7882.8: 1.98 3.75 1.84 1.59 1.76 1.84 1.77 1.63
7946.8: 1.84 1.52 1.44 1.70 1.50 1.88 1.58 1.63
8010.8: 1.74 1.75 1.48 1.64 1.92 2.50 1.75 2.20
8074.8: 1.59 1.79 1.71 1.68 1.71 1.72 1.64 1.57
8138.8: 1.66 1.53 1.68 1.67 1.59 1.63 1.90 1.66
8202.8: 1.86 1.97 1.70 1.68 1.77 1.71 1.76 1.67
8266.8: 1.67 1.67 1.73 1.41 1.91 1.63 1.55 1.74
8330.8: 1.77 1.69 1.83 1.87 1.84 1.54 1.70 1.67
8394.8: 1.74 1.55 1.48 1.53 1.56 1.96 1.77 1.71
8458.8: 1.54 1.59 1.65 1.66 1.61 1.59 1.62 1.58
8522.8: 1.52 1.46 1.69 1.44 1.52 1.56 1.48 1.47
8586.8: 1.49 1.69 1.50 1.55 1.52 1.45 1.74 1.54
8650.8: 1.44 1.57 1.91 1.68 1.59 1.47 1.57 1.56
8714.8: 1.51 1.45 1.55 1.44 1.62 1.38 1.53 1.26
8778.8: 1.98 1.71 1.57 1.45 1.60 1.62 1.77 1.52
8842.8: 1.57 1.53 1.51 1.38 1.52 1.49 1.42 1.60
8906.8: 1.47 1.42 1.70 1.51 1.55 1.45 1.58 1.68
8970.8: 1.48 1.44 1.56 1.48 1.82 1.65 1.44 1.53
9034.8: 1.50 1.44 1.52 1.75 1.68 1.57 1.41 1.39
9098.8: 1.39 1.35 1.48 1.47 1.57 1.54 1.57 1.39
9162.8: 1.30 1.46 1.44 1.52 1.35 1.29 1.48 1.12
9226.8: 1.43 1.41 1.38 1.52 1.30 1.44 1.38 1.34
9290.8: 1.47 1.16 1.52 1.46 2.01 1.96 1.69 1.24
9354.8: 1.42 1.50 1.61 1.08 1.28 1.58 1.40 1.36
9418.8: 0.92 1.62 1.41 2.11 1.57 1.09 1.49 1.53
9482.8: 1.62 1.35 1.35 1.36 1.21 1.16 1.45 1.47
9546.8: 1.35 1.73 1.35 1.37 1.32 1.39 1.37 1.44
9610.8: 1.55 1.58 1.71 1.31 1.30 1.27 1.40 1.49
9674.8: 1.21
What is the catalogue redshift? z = 0.198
